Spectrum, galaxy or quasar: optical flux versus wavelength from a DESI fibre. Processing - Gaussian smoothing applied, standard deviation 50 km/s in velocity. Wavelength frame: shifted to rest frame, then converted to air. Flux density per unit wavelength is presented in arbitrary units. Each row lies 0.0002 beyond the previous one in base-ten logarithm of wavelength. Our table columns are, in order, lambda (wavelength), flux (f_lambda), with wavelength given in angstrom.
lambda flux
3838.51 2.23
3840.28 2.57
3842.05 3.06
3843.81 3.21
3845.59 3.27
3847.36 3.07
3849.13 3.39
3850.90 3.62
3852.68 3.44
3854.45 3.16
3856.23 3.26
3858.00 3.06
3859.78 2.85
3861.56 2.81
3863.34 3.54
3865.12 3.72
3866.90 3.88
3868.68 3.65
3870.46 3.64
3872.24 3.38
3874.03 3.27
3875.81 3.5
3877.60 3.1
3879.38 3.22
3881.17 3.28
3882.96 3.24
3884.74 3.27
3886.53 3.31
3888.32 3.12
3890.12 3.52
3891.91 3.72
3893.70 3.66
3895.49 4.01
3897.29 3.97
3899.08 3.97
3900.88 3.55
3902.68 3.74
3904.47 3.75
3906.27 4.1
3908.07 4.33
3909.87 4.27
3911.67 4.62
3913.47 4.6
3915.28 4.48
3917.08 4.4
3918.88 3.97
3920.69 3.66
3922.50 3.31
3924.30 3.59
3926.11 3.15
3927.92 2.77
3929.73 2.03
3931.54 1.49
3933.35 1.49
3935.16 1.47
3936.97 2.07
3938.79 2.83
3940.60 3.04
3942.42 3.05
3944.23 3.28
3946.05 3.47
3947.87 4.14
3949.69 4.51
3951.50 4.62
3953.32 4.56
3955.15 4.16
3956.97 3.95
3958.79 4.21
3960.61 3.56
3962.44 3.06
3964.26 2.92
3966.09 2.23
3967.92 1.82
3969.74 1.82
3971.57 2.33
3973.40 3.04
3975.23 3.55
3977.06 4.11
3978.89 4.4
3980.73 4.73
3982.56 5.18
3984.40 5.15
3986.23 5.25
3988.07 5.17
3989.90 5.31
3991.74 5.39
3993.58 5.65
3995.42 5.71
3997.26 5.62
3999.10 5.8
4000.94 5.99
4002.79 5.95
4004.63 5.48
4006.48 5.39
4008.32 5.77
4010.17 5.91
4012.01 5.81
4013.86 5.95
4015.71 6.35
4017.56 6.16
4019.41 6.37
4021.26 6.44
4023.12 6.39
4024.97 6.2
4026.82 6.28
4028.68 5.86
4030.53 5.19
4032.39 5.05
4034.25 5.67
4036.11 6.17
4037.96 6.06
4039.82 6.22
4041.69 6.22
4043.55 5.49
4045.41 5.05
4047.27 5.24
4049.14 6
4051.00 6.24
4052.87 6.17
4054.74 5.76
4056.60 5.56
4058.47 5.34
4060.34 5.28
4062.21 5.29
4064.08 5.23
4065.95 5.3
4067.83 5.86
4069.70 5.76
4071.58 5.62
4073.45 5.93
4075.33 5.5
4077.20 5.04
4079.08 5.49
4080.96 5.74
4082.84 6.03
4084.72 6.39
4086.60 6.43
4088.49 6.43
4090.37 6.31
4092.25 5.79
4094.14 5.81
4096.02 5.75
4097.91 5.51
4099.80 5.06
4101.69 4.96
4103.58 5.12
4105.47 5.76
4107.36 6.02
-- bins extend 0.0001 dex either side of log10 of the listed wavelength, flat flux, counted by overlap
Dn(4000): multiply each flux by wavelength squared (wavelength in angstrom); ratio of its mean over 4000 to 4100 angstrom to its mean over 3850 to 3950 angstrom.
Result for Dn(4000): 1.8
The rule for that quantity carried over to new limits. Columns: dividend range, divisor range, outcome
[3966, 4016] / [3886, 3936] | 1.44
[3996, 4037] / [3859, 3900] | 1.82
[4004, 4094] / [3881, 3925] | 1.63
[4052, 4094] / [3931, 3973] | 1.99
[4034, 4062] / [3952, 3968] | 1.72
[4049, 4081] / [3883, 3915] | 1.58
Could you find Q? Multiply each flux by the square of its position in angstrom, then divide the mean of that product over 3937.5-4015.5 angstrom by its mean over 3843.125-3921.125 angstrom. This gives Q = 1.3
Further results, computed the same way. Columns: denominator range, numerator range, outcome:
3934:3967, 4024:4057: 1.80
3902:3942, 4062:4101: 1.87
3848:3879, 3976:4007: 1.68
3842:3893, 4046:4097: 1.91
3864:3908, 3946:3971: 1.01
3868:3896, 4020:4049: 1.84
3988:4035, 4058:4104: 1.01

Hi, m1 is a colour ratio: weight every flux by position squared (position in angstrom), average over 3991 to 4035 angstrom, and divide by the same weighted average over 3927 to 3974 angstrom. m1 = 2.01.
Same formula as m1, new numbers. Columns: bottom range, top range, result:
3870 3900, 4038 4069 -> 1.77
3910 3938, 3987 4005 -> 1.84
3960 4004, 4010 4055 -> 1.40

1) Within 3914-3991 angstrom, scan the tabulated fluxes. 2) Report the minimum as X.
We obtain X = 1.47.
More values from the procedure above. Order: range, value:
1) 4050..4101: 5.04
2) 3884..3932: 1.49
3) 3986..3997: 5.17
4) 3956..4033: 1.82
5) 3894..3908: 3.55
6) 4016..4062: 5.05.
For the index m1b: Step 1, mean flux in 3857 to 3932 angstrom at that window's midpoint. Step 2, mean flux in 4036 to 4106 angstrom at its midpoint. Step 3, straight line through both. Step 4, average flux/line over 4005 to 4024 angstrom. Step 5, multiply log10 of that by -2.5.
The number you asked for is -0.20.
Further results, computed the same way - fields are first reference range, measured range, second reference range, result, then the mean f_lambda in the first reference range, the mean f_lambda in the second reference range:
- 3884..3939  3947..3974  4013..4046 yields 0.29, 3.43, 5.96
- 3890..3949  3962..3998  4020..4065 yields 0.13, 3.44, 5.77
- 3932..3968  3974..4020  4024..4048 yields -0.17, 3.23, 5.75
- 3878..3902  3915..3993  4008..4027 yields 0.34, 3.52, 6.16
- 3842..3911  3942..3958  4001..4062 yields 0.15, 3.5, 5.84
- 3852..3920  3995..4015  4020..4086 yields -0.12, 3.64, 5.75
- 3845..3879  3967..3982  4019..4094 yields 0.41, 3.35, 5.81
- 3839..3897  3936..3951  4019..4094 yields 0.29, 3.34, 5.81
